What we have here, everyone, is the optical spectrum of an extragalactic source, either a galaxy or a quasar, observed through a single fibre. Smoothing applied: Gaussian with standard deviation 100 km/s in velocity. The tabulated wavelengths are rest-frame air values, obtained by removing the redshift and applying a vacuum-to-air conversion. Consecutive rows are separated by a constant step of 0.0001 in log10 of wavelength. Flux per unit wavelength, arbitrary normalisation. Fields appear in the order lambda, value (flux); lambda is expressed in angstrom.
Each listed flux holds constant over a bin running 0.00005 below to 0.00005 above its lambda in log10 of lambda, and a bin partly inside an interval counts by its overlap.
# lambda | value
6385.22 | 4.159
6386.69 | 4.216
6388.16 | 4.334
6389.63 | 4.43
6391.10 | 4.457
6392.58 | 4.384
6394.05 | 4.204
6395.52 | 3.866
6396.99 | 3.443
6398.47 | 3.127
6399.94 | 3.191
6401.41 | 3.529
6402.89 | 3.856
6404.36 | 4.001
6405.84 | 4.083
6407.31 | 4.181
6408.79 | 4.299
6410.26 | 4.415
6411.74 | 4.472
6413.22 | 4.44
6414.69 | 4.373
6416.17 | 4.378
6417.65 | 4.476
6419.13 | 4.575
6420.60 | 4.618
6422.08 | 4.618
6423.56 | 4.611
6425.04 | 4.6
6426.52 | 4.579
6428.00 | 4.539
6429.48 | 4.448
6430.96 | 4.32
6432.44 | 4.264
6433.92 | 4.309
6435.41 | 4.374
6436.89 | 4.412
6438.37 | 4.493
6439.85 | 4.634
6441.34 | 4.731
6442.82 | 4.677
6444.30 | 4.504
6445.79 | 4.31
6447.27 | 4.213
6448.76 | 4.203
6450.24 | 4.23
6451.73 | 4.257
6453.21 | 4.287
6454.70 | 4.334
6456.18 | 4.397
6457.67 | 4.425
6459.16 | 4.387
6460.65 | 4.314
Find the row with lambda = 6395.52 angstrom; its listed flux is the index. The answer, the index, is 3.866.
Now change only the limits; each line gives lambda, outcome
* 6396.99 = 3.443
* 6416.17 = 4.378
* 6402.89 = 3.856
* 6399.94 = 3.191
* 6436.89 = 4.412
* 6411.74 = 4.472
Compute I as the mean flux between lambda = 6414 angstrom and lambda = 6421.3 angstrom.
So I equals 4.48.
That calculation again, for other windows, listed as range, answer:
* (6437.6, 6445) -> 4.61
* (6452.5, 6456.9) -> 4.34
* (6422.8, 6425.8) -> 4.6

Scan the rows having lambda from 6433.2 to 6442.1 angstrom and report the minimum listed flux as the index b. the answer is 4.309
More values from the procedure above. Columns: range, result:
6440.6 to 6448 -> 4.213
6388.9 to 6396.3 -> 3.866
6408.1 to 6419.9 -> 4.299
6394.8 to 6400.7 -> 3.127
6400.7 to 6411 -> 3.529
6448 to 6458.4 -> 4.203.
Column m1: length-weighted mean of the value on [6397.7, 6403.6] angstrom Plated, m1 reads 3.42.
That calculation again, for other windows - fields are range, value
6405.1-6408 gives 4.13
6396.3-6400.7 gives 3.25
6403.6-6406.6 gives 4.05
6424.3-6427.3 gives 4.59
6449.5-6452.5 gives 4.25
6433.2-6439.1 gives 4.39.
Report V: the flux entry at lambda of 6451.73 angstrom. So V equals 4.257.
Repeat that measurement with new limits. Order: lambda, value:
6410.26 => 4.415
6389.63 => 4.43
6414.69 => 4.373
